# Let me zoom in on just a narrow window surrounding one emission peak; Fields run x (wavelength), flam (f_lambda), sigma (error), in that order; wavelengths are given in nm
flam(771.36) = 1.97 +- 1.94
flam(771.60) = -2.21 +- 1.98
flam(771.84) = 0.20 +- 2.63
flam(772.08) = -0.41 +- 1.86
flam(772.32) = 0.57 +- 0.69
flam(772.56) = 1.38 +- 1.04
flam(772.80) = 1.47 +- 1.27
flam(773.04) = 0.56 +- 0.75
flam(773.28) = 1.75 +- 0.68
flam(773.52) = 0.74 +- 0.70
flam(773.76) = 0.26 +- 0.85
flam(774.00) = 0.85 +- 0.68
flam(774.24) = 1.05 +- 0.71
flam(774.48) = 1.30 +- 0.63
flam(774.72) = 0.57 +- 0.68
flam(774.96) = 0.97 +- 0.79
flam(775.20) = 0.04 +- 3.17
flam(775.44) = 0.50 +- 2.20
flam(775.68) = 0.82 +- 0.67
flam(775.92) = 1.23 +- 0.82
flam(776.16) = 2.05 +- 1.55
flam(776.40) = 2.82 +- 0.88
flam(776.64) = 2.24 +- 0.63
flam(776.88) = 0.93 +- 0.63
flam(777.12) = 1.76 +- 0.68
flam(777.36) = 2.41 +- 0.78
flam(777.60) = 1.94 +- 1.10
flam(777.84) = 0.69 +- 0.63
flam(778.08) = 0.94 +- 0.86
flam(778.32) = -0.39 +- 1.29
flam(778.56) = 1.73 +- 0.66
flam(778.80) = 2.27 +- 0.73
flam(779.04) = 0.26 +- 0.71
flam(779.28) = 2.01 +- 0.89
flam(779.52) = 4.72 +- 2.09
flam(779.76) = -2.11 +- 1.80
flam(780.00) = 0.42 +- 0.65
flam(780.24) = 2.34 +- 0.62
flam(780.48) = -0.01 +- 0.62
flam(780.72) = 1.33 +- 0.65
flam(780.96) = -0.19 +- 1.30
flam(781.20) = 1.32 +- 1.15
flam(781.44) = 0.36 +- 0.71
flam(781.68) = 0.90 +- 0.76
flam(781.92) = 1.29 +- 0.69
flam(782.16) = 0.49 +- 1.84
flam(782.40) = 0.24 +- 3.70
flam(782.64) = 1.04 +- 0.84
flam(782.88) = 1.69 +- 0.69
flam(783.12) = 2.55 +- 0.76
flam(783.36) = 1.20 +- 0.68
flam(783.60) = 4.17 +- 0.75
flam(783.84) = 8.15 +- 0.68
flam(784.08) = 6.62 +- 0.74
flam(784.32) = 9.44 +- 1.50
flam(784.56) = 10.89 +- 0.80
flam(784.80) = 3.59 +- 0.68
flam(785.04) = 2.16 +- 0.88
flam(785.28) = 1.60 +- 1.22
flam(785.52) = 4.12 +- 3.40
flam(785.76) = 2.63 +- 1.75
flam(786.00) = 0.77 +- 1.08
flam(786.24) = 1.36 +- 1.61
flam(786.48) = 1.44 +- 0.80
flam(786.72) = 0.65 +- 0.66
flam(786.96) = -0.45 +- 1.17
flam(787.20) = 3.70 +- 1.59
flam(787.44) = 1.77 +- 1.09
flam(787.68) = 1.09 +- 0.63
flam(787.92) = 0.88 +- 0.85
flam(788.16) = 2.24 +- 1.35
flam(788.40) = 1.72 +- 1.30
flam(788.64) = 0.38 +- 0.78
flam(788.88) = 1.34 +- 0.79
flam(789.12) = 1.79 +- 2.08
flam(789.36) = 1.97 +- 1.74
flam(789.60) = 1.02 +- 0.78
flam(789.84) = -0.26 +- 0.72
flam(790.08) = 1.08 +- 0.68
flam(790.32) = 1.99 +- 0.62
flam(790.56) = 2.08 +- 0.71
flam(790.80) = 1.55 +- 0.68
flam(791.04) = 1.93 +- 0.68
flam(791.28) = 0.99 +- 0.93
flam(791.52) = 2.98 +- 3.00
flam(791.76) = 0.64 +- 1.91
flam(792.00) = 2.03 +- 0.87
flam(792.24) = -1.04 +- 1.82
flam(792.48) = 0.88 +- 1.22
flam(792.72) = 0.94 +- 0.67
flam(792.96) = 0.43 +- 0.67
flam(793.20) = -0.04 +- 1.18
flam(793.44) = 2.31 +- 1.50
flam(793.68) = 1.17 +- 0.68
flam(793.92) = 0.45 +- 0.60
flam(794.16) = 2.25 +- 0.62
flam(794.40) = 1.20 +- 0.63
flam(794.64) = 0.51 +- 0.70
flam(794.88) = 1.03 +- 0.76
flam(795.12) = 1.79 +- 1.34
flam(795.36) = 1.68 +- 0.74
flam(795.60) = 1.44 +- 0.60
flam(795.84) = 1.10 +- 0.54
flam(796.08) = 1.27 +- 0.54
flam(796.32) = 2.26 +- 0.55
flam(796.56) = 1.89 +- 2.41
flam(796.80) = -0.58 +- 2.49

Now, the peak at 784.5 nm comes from [O II]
